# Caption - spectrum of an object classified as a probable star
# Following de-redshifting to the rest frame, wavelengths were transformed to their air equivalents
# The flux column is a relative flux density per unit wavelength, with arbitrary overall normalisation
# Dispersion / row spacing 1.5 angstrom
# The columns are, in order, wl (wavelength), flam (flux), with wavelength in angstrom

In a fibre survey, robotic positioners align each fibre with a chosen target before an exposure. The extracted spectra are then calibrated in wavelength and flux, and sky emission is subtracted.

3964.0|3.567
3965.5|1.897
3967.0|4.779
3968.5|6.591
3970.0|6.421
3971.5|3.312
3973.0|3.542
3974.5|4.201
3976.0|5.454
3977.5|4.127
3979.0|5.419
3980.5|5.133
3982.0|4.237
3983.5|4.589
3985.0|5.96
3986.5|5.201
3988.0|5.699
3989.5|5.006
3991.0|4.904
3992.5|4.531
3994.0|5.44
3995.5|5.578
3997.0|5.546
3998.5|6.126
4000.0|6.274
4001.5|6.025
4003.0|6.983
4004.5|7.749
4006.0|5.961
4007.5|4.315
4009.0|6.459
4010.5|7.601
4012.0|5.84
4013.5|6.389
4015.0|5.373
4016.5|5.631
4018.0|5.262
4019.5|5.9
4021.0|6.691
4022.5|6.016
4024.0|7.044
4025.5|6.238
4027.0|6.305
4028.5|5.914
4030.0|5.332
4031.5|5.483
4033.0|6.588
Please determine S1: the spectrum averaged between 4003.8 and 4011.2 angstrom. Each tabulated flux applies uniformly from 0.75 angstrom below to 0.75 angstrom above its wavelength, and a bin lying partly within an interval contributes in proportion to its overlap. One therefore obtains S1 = 6.4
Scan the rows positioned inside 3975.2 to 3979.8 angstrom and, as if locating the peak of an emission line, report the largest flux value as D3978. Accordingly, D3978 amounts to 5.454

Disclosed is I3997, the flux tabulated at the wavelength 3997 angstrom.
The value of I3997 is 5.546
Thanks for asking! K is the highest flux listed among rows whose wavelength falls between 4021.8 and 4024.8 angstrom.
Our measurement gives 7.044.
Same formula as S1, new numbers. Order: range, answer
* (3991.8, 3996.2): 5.19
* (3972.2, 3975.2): 3.86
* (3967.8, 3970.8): 6.45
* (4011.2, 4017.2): 5.82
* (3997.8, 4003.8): 6.37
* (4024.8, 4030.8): 5.94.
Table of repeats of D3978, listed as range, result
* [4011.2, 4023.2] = 6.691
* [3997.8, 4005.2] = 7.749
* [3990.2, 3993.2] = 4.904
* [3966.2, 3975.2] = 6.591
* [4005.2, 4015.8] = 7.601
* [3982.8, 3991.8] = 5.96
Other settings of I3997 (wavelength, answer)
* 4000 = 6.274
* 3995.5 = 5.578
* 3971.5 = 3.312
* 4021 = 6.691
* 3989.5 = 5.006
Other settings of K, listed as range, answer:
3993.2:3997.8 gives 5.578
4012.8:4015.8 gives 6.389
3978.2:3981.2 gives 5.419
